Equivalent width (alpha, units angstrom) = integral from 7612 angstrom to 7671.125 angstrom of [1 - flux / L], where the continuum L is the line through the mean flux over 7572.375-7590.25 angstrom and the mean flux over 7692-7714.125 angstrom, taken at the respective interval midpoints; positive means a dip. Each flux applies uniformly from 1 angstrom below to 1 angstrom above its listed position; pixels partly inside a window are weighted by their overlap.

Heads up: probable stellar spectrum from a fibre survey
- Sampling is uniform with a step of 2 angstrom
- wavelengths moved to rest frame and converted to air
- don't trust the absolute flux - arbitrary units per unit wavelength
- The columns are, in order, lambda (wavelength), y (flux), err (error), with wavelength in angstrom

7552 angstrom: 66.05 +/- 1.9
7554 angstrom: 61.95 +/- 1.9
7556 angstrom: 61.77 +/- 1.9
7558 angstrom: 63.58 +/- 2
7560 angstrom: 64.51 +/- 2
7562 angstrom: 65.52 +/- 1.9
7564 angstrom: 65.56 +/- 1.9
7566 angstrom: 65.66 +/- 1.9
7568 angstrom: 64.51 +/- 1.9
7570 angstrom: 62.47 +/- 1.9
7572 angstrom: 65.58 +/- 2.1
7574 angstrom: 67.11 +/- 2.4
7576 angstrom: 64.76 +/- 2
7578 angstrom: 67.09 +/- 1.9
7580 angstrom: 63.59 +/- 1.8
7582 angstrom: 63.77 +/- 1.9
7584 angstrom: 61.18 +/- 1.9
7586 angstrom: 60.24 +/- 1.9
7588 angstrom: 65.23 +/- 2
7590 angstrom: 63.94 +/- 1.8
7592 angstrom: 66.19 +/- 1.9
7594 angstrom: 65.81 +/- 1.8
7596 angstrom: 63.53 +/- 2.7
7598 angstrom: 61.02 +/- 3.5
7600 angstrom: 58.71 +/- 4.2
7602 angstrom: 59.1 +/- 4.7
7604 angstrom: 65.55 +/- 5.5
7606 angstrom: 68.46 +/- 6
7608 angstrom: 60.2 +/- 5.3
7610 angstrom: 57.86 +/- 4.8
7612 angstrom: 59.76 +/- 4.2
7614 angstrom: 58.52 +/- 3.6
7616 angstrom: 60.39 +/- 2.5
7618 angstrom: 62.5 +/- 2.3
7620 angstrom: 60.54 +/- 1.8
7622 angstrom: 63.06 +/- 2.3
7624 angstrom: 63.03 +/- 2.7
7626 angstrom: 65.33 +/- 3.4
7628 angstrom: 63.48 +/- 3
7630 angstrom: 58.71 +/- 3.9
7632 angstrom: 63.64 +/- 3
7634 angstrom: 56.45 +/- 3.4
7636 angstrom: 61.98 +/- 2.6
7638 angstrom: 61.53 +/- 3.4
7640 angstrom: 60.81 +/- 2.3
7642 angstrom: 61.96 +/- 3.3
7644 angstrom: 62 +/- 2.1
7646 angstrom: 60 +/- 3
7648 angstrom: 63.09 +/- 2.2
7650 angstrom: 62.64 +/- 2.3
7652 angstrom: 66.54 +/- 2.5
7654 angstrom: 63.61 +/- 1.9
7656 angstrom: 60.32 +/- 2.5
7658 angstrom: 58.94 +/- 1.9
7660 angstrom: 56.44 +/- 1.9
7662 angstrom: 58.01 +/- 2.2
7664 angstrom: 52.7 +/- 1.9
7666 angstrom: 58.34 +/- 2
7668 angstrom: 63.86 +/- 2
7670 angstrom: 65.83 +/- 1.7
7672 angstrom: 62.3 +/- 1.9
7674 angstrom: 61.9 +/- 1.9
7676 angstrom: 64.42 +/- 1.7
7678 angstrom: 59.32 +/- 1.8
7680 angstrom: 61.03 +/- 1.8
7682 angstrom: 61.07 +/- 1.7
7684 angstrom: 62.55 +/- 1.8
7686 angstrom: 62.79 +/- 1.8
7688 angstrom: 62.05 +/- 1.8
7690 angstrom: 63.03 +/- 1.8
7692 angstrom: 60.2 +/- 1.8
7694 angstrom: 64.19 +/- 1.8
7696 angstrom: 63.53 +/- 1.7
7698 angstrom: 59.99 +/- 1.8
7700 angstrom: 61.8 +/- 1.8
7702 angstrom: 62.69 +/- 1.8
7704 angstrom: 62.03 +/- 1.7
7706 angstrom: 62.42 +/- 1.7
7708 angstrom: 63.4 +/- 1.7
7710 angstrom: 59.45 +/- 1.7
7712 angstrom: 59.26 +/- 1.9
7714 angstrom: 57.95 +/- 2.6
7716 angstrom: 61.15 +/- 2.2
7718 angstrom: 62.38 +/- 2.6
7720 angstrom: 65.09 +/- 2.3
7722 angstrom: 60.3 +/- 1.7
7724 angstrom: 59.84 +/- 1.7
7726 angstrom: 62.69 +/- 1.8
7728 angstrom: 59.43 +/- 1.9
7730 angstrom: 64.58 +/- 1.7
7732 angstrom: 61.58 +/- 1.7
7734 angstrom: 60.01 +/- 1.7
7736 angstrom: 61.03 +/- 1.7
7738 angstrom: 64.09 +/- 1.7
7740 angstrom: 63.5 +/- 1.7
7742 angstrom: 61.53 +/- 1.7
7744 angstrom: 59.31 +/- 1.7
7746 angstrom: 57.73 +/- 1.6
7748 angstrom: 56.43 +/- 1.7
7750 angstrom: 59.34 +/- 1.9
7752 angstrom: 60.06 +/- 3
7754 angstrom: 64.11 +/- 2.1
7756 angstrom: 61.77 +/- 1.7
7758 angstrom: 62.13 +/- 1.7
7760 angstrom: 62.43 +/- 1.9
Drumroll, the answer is 1.6 angstrom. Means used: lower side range 64.2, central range 61.2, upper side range 61.6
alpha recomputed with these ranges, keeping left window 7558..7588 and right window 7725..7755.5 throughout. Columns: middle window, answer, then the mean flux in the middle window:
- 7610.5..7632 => 0.6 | 61.5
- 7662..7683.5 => 0.5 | 61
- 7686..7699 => 0.0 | 62.2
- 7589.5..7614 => 0.6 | 62.3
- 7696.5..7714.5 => 0.2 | 61.2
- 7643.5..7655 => 0.0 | 63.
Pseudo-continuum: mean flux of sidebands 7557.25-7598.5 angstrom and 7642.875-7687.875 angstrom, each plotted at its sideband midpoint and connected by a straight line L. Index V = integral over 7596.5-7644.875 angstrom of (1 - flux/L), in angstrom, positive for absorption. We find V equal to 1.1 angstrom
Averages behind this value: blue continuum 64.4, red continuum 61.3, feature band 61.5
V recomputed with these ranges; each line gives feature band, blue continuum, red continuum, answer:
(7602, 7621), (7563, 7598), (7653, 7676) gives 0.5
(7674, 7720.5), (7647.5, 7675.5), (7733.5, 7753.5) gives -0.8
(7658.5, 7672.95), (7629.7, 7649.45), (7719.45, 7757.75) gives 0.4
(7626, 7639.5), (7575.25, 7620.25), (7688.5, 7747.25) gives 0.2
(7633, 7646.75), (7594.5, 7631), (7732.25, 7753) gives 0.2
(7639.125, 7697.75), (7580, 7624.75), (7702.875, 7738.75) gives 0.3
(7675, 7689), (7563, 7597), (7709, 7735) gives 0.0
